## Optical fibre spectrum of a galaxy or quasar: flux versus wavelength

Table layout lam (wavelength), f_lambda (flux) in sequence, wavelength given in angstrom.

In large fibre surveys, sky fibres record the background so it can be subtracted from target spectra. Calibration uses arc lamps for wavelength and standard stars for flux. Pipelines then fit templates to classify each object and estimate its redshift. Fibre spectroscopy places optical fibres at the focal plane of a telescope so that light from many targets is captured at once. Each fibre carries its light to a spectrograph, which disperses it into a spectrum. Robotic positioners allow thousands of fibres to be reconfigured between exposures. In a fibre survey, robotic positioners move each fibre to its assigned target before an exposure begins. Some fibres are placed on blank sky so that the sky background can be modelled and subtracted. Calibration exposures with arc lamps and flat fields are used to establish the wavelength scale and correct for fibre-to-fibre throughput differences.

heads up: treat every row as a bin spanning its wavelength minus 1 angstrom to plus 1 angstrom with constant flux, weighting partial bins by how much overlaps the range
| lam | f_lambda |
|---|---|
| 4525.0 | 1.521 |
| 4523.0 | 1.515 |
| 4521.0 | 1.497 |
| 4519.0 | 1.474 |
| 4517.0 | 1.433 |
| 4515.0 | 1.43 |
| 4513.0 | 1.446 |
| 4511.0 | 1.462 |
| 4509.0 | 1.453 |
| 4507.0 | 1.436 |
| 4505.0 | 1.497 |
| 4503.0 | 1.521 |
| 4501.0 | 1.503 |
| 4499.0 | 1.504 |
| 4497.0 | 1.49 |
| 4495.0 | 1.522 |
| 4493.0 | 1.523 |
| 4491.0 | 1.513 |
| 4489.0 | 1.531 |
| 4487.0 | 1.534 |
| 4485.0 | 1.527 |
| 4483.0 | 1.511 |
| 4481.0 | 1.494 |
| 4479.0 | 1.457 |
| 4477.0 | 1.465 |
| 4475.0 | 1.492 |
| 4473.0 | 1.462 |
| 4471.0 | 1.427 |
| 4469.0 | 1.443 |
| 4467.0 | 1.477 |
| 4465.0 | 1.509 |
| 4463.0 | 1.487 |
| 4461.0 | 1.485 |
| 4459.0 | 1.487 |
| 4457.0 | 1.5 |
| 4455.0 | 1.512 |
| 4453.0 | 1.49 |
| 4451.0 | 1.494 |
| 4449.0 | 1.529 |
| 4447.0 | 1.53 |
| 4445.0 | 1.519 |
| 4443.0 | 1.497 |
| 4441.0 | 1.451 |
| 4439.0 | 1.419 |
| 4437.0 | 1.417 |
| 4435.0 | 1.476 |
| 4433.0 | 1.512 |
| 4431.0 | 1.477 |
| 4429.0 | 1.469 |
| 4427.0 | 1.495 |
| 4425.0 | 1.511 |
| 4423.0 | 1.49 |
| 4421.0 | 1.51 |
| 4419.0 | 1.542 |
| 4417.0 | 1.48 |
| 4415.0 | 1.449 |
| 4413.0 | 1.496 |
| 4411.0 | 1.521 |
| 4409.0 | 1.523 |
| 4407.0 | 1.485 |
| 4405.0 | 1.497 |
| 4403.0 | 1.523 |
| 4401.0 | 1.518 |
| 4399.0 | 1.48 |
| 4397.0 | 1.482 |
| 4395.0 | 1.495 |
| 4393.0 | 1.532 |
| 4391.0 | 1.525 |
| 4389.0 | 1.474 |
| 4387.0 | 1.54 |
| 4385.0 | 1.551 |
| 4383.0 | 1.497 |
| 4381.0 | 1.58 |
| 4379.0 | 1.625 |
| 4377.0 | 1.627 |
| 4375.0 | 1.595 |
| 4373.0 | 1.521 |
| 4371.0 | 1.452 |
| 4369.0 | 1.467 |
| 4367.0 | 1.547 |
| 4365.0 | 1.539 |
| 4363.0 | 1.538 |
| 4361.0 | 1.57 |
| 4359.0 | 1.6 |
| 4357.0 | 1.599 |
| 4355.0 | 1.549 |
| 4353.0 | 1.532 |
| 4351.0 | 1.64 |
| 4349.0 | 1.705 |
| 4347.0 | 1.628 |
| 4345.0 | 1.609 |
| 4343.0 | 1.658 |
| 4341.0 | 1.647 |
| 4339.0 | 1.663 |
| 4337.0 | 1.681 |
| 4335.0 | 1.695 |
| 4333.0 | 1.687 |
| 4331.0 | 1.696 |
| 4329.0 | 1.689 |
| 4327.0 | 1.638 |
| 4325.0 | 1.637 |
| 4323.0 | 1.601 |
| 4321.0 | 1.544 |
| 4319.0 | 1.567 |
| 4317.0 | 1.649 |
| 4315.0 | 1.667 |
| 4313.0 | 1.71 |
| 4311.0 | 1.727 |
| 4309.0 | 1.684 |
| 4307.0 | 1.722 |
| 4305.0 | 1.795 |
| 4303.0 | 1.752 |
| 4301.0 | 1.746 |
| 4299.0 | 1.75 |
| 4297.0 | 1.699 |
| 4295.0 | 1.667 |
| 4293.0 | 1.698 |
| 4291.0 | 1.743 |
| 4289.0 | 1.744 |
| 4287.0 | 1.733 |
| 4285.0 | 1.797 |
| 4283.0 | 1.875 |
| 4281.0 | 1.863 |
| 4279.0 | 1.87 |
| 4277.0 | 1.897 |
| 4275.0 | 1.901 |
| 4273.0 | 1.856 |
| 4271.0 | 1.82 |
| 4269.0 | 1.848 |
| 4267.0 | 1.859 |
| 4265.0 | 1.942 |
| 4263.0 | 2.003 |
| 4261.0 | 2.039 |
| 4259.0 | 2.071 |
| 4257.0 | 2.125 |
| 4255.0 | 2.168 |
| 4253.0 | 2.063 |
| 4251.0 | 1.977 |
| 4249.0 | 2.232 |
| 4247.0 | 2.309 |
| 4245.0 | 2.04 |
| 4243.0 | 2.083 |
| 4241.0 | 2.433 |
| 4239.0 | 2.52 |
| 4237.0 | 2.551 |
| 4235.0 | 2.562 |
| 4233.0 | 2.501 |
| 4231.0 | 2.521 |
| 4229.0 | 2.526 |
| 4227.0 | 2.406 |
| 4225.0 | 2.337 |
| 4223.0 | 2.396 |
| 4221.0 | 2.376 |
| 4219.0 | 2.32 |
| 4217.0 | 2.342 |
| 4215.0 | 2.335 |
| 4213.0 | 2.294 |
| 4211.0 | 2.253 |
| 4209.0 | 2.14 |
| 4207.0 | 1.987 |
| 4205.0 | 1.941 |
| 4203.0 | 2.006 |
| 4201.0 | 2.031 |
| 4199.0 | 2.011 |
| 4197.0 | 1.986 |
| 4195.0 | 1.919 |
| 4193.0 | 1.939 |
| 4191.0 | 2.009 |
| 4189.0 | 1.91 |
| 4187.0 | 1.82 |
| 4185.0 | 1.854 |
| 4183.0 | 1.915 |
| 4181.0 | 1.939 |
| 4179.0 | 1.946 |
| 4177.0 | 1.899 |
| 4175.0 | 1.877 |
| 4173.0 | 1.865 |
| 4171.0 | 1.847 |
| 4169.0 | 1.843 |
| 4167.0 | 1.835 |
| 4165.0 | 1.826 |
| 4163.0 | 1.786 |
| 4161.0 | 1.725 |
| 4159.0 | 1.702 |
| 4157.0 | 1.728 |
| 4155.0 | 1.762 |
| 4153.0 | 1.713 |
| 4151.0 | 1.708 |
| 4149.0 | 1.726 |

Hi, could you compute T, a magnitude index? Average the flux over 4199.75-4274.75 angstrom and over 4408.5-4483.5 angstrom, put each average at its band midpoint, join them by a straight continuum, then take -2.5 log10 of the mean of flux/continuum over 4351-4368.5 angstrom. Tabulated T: 0.14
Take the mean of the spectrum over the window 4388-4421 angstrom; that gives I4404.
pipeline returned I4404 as 1.5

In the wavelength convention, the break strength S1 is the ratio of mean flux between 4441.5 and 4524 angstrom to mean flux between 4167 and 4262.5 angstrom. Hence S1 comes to 0.70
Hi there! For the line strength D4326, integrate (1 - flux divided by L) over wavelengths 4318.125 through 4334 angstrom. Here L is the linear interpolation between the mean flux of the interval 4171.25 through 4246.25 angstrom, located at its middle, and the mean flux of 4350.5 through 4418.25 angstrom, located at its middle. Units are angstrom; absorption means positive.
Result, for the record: 0.9 angstrom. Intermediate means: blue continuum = 2.15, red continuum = 1.53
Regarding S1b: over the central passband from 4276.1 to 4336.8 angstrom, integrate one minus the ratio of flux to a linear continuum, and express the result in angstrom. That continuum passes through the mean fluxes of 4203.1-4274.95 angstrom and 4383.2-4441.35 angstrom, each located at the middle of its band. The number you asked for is 6.5 angstrom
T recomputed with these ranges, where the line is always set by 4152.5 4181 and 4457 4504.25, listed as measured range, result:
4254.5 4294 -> -0.11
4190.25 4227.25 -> -0.21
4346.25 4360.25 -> 0.01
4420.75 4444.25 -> 0.05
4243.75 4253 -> -0.22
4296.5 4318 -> -0.03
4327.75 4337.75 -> -0.03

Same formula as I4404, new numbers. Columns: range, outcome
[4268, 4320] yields 1.76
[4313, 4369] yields 1.62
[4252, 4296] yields 1.89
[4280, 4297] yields 1.76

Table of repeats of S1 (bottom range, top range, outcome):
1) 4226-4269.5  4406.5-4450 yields 0.67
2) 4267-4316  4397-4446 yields 0.84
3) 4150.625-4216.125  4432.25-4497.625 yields 0.78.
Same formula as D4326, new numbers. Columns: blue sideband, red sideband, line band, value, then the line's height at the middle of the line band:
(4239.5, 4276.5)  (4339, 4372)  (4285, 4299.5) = 1.2 angstrom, 1.88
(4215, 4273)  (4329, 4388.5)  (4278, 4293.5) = 1.6 angstrom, 1.99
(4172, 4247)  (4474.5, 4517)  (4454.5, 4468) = 0.7 angstrom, 1.57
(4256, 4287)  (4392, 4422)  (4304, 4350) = 2.1 angstrom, 1.74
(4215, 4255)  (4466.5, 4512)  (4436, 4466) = 2.4 angstrom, 1.62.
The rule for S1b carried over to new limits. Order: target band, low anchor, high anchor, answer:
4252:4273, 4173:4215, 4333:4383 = -1.9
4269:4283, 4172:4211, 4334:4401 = -0.8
